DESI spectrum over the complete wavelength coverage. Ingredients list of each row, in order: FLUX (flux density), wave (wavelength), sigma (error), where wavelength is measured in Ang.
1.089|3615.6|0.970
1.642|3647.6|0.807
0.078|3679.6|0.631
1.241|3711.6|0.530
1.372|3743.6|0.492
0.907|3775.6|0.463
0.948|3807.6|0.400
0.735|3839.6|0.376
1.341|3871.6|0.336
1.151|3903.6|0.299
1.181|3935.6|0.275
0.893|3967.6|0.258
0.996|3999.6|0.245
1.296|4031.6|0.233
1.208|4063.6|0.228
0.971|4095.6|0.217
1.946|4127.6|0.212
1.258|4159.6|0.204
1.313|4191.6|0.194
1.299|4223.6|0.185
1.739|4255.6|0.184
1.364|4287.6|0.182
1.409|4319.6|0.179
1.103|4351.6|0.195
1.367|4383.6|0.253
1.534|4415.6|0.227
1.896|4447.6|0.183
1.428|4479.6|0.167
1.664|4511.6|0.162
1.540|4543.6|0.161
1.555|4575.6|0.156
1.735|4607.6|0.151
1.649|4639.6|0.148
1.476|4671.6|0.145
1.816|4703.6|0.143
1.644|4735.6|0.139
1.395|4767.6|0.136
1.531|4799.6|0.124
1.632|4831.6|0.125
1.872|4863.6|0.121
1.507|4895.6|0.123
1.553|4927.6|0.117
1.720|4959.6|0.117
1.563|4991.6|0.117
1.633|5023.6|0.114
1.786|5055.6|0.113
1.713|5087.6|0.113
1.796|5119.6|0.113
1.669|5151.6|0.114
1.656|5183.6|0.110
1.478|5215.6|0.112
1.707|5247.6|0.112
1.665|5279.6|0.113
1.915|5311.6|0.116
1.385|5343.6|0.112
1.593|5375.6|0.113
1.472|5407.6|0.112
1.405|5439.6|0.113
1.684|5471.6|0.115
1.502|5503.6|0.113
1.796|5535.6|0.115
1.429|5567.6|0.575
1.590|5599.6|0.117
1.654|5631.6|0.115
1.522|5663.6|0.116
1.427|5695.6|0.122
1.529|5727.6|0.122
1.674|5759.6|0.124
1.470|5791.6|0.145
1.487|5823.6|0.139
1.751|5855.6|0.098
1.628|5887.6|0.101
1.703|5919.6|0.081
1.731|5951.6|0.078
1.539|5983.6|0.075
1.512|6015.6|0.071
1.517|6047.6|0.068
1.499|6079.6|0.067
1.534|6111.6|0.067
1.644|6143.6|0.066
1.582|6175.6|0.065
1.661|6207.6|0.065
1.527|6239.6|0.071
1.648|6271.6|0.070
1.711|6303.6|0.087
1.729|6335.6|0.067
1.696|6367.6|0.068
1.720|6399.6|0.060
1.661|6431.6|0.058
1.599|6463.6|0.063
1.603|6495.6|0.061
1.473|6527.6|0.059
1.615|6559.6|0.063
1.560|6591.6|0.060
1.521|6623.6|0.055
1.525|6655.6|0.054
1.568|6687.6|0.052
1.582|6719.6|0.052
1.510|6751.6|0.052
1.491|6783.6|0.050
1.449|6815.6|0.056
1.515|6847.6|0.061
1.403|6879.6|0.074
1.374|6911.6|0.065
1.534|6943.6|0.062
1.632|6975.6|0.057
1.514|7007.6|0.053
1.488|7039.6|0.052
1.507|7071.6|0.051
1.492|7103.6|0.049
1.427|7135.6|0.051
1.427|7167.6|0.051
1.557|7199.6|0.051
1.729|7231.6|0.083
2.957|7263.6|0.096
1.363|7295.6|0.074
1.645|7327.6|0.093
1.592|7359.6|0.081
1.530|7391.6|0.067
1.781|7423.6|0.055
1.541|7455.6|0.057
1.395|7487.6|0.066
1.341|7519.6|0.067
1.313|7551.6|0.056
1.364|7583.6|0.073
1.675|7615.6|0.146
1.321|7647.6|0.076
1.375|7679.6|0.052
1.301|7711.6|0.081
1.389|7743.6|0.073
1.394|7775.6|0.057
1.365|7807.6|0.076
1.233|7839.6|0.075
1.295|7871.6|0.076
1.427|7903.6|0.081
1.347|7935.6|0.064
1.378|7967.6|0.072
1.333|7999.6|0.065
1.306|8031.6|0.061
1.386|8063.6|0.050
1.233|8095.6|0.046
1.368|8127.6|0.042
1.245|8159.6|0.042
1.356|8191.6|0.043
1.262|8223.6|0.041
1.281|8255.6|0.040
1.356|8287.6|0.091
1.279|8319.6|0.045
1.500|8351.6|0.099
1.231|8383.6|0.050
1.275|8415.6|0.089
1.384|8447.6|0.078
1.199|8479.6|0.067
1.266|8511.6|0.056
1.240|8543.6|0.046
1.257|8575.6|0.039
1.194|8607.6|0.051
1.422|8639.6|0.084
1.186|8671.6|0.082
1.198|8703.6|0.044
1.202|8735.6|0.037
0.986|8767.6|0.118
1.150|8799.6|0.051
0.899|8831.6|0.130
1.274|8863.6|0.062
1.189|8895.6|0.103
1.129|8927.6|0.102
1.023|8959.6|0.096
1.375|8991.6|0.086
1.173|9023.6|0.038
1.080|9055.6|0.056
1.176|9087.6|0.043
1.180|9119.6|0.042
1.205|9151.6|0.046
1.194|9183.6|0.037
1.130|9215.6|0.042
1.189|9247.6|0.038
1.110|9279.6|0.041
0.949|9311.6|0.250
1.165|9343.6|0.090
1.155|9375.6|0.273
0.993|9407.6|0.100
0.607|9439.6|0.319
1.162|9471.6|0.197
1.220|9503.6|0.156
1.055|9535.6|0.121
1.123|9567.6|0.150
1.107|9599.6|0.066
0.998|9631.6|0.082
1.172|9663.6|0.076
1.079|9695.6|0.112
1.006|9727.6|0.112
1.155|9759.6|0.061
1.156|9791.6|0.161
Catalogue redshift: 0.105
